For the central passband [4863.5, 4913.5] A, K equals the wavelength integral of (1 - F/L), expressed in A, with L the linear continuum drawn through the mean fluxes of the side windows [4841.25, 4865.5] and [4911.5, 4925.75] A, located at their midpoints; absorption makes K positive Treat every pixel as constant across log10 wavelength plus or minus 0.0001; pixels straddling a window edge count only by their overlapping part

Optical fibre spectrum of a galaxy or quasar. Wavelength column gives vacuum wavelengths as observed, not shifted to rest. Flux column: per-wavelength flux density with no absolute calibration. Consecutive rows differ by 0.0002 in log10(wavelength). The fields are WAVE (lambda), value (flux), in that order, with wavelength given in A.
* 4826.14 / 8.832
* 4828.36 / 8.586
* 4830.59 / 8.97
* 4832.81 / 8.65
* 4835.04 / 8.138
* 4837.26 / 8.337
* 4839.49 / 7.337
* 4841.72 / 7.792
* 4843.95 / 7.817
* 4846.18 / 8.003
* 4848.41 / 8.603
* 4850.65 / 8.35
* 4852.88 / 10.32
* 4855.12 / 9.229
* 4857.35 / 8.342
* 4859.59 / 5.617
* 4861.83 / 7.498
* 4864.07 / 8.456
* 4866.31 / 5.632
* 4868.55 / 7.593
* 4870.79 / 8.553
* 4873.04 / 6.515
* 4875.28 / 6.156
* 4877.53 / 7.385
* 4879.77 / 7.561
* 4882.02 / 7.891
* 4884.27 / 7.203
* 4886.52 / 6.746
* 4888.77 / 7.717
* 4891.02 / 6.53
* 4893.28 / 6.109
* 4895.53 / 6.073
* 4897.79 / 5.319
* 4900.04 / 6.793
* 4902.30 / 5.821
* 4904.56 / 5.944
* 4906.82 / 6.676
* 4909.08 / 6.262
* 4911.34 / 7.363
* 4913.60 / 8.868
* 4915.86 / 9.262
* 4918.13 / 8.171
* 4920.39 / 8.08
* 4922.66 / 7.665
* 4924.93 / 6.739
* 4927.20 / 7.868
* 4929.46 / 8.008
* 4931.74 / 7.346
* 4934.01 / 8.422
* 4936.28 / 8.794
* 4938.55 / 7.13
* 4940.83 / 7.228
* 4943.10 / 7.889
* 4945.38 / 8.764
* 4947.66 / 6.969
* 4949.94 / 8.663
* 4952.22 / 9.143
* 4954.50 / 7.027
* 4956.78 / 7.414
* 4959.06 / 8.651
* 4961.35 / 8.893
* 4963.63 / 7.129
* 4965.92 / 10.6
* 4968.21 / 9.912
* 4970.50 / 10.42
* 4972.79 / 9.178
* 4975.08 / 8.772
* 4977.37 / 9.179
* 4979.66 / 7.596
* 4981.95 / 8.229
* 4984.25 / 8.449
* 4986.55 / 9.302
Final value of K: 7.9 A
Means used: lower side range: 8.16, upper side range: 8.11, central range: 6.85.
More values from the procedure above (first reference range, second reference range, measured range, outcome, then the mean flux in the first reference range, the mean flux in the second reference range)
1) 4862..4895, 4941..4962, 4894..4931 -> 2.1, 7.14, 8.1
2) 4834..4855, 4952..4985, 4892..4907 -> 4.3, 8.35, 8.7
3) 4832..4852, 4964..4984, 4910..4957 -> 4.6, 8.13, 9.12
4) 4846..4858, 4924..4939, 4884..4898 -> 3.0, 8.89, 7.8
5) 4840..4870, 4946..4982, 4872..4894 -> 3.0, 7.94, 8.63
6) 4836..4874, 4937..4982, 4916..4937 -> 0.8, 7.89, 8.45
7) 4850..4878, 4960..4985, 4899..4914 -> 2.7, 7.66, 8.94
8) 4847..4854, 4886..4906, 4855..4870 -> 1.7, 9.04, 6.33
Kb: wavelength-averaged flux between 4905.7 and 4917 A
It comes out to 7.69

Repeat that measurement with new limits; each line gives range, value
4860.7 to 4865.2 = 7.96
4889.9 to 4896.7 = 6.22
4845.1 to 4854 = 8.82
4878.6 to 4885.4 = 7.55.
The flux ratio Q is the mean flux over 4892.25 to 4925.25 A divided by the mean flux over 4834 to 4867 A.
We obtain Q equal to 0.88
